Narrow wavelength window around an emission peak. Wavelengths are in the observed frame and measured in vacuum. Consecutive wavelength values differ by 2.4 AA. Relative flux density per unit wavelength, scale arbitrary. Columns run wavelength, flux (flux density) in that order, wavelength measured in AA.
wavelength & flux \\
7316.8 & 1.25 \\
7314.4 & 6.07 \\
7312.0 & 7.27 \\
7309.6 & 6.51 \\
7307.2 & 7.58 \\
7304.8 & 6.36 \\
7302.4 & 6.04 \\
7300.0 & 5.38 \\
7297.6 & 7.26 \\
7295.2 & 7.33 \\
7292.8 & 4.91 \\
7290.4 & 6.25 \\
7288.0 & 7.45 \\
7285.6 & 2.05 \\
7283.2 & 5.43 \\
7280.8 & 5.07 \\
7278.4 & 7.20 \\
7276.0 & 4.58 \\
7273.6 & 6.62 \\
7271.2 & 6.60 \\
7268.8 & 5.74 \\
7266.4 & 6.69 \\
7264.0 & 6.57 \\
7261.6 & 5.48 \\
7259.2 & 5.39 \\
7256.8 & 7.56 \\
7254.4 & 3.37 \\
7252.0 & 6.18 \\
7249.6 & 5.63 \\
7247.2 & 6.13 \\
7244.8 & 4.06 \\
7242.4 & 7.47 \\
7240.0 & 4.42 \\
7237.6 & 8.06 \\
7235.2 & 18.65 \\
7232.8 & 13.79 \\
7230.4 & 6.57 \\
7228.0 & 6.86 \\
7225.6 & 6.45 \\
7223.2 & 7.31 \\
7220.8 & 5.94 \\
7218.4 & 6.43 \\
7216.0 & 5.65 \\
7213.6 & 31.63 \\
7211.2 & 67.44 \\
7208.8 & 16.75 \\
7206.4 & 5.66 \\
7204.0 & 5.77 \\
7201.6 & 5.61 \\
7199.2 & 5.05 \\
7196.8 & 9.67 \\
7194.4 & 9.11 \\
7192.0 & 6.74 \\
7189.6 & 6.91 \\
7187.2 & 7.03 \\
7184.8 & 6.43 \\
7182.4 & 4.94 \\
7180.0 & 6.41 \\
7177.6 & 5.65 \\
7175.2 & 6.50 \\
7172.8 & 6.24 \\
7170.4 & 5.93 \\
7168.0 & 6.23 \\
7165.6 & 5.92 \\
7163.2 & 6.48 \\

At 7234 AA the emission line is [N II]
